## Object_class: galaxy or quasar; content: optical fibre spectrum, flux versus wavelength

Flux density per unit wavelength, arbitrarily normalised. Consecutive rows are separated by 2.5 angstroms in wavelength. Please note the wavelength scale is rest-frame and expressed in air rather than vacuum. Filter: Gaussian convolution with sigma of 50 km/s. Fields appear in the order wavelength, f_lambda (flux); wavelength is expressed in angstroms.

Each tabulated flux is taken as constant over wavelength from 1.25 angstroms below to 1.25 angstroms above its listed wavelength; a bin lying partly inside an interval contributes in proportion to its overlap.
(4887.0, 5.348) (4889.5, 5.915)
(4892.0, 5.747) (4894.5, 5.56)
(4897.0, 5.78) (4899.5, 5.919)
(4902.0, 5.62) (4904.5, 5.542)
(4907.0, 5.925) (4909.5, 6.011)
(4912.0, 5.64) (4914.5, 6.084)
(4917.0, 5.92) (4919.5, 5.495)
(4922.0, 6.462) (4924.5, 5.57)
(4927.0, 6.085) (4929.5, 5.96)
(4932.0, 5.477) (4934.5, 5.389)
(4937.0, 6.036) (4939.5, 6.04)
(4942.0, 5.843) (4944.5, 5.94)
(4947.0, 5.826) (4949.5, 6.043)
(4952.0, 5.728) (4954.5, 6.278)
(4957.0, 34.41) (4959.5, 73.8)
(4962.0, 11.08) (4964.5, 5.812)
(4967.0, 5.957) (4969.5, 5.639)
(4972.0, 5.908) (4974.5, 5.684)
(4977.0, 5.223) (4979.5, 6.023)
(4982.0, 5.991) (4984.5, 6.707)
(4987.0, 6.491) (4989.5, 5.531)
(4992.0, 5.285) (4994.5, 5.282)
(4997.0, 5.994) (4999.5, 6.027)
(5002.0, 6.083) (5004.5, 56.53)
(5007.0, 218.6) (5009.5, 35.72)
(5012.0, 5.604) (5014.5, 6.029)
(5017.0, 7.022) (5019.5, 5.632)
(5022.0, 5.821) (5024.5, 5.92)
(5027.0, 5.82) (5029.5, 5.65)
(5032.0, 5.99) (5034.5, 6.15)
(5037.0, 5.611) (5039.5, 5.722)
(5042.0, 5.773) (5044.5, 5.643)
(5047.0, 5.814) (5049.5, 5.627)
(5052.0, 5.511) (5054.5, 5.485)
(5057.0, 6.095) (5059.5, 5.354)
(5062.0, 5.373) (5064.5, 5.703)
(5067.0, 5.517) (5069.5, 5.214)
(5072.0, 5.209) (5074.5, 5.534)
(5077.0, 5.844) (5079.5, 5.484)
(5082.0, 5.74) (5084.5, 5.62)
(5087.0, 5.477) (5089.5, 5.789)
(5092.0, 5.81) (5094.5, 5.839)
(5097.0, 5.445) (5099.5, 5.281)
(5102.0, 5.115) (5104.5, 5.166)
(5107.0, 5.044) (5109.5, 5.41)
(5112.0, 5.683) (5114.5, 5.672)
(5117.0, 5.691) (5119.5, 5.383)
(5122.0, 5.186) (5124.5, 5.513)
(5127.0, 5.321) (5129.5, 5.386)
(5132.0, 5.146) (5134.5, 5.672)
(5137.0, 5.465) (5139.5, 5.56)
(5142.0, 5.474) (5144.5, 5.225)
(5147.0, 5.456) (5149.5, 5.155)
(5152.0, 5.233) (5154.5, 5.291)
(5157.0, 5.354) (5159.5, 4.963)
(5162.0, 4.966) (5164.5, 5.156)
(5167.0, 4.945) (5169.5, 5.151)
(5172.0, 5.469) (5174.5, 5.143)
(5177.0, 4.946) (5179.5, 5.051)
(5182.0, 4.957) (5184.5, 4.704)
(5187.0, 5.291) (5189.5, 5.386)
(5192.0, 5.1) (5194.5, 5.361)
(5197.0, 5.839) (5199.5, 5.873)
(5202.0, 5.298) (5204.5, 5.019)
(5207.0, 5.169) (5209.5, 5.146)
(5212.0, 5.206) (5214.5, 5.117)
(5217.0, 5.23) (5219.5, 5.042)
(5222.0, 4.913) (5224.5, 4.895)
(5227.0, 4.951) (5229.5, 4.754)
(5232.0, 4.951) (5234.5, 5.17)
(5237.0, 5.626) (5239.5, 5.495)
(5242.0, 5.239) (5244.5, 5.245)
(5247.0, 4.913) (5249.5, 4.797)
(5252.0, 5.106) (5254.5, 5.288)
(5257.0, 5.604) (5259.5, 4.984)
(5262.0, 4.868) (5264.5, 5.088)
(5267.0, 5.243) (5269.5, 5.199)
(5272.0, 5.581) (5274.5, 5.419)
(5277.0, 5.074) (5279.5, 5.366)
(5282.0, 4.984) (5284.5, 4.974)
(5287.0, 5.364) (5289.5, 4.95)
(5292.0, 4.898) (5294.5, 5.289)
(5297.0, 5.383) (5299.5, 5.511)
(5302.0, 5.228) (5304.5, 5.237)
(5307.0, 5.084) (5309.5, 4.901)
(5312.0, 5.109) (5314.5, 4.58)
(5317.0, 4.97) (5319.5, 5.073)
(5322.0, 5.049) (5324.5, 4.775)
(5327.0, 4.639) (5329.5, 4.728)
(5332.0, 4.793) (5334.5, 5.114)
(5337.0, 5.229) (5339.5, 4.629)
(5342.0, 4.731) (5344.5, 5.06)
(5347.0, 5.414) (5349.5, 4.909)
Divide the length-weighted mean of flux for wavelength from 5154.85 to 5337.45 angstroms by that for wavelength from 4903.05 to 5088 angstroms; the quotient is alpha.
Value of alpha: 0.5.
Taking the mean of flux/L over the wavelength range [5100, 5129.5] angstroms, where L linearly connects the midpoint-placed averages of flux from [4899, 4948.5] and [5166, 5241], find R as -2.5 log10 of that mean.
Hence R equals 0.00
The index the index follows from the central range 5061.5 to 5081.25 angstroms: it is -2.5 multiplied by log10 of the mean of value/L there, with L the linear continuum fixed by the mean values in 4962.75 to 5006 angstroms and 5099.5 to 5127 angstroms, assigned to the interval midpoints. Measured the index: 0.25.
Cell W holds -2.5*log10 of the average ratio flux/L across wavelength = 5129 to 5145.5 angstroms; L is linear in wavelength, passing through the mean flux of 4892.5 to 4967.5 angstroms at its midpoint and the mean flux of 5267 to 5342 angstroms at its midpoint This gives 0.27 mag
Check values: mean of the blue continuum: 9.24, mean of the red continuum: 5.07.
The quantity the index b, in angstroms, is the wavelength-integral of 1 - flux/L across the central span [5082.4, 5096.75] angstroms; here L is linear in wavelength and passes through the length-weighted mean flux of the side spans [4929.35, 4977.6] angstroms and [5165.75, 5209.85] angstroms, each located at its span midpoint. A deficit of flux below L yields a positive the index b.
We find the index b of 3.7 angstroms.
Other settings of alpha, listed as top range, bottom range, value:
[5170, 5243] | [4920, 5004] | 0.55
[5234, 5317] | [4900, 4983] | 0.58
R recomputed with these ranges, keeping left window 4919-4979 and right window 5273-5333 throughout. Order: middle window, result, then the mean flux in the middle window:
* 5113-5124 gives 0.36 mag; 5.49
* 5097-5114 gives 0.42 mag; 5.31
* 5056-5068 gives 0.45 mag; 5.6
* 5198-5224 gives 0.22 mag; 5.2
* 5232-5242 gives 0.12 mag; 5.35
